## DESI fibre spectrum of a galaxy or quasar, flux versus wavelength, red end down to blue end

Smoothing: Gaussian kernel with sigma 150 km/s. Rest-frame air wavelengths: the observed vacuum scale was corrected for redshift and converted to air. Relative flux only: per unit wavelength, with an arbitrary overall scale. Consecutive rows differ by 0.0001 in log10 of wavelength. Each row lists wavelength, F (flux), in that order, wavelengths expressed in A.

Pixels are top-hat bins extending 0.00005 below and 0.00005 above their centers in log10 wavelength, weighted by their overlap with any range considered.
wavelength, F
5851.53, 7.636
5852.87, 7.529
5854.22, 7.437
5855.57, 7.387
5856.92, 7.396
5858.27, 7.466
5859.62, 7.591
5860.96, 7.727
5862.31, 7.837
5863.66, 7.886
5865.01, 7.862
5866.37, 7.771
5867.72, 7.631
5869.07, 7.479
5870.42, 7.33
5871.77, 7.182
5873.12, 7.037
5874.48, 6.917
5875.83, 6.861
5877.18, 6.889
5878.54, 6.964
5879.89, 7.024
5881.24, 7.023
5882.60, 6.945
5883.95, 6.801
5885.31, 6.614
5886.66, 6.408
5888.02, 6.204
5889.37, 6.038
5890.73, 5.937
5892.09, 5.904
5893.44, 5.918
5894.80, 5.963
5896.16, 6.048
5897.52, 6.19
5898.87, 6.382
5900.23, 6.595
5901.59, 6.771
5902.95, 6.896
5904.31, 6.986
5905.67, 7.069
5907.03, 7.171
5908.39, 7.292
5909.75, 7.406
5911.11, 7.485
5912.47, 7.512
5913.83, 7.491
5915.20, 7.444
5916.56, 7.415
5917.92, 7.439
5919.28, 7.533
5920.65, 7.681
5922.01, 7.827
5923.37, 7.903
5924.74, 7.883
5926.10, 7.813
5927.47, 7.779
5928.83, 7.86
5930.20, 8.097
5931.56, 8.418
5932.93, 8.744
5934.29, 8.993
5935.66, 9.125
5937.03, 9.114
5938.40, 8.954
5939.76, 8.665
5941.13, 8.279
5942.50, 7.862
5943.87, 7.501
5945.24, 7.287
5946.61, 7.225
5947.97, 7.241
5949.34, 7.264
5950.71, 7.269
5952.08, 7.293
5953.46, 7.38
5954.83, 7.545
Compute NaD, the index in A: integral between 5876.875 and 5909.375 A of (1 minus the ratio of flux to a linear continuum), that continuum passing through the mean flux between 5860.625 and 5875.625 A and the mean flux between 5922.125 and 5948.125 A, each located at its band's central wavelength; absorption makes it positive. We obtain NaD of 4.82 A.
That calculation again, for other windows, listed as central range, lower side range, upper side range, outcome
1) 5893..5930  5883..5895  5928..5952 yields -0.72 A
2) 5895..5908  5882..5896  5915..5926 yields 0.30 A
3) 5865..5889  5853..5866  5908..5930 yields 1.90 A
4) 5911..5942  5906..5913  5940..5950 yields -2.53 A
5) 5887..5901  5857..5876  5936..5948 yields 2.86 A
